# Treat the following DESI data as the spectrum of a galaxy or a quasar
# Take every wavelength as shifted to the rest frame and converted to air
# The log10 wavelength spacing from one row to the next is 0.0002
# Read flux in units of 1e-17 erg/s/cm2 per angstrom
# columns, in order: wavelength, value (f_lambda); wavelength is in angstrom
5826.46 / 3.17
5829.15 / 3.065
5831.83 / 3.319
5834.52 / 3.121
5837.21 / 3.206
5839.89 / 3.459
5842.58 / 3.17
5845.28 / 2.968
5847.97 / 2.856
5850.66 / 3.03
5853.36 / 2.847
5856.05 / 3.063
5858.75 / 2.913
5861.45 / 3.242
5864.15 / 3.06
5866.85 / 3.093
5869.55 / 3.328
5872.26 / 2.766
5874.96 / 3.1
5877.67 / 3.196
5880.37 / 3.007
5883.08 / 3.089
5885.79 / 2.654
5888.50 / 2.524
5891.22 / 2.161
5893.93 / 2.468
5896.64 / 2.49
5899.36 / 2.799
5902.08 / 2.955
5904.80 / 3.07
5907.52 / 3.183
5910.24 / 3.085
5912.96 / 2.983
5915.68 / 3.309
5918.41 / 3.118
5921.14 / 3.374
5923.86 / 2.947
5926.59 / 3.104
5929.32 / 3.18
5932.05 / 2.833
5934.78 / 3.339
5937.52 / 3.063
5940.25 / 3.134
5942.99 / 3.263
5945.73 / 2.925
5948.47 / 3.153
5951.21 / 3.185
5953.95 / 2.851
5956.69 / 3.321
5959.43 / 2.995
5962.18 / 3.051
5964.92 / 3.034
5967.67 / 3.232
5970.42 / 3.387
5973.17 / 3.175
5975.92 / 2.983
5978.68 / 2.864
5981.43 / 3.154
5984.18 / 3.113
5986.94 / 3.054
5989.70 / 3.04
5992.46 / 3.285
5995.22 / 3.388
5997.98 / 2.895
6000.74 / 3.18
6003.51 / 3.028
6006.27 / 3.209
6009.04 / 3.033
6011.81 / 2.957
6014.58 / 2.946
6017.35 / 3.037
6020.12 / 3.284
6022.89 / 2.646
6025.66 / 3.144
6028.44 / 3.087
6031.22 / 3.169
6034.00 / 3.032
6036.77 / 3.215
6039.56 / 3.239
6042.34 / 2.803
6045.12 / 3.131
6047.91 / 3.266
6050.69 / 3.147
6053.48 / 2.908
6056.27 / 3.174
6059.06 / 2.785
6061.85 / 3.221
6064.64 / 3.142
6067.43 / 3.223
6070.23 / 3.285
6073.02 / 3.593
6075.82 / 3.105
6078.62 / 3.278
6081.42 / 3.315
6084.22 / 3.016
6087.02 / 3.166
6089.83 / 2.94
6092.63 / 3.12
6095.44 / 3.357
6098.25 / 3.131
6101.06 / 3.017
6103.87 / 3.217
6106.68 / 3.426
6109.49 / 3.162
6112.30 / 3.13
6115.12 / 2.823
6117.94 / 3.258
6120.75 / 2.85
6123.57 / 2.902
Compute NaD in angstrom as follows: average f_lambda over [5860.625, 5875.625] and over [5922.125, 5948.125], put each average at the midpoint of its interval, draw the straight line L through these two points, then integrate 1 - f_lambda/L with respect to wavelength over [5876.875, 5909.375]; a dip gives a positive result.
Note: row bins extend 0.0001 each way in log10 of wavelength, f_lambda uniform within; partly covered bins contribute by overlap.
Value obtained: 3.1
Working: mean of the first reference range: 3.09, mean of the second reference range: 3.09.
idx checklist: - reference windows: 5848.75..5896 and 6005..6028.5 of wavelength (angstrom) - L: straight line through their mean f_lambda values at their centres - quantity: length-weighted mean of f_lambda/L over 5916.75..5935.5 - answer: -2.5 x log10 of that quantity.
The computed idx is -0.06 mag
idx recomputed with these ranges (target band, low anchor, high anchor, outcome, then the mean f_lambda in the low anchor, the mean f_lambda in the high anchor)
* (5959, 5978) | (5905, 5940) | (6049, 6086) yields 0.01 mag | 3.13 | 3.17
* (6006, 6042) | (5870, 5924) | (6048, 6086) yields 0.02 mag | 2.92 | 3.17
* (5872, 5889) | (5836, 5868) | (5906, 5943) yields 0.06 mag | 3.08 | 3.13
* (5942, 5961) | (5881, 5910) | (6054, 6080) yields -0.07 mag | 2.76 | 3.19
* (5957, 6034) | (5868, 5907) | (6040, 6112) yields -0.02 mag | 2.84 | 3.16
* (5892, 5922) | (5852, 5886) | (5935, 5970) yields 0.04 mag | 3.04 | 3.12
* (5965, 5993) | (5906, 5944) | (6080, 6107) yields 0.01 mag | 3.14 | 3.16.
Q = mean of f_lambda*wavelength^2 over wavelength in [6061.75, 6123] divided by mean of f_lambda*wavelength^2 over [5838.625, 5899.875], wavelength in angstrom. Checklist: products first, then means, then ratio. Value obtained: 1.17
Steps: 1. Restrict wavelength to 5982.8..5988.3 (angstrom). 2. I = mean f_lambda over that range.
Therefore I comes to 3.08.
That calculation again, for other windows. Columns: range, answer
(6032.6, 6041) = 3.16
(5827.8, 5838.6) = 3.18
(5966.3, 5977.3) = 3.19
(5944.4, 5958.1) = 3.09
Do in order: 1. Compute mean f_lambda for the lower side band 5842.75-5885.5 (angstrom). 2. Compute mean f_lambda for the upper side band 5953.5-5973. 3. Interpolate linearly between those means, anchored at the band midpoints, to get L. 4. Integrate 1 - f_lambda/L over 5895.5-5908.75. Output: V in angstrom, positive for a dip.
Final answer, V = 0.7 angstrom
